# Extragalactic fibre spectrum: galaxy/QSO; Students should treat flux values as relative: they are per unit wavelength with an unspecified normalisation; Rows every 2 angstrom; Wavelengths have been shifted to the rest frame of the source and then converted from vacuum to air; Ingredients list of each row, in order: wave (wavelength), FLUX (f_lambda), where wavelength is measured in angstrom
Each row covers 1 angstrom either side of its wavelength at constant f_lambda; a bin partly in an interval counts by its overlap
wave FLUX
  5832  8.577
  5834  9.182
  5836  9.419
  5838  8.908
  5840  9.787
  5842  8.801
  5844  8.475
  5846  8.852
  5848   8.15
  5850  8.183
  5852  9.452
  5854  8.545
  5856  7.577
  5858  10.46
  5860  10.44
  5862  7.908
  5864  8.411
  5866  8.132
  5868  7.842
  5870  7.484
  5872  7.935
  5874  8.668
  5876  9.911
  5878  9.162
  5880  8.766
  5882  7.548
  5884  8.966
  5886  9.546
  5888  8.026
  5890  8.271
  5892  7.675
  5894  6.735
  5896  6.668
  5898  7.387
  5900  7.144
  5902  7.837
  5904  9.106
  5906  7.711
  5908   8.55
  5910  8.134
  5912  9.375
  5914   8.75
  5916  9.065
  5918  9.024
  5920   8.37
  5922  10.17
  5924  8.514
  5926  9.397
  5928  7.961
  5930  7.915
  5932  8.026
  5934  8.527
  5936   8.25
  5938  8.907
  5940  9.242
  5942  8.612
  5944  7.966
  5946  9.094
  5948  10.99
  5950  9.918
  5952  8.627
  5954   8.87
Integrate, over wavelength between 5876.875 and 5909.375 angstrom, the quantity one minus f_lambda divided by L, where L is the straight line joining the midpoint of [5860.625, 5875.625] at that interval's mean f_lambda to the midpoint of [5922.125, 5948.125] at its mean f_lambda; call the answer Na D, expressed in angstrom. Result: 1.2 angstrom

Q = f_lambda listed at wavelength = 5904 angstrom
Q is 9.106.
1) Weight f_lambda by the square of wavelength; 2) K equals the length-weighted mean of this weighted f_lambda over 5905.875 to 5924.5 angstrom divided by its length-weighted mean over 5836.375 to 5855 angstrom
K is 1.02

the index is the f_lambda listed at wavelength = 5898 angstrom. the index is 7.387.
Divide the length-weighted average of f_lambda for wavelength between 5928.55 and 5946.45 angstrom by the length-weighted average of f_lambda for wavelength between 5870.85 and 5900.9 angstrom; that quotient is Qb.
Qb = 1.0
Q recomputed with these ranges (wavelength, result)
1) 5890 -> 8.271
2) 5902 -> 7.837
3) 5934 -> 8.527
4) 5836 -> 9.419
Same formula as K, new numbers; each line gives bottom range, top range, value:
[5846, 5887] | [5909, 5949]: 1.04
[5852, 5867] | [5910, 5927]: 1.04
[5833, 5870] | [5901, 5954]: 1.03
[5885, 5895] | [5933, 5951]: 1.15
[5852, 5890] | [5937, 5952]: 1.09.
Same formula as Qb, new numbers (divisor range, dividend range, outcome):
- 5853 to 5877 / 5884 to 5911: 0.92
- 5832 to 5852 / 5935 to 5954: 1.02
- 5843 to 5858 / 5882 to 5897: 0.93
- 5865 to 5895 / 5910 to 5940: 1.05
